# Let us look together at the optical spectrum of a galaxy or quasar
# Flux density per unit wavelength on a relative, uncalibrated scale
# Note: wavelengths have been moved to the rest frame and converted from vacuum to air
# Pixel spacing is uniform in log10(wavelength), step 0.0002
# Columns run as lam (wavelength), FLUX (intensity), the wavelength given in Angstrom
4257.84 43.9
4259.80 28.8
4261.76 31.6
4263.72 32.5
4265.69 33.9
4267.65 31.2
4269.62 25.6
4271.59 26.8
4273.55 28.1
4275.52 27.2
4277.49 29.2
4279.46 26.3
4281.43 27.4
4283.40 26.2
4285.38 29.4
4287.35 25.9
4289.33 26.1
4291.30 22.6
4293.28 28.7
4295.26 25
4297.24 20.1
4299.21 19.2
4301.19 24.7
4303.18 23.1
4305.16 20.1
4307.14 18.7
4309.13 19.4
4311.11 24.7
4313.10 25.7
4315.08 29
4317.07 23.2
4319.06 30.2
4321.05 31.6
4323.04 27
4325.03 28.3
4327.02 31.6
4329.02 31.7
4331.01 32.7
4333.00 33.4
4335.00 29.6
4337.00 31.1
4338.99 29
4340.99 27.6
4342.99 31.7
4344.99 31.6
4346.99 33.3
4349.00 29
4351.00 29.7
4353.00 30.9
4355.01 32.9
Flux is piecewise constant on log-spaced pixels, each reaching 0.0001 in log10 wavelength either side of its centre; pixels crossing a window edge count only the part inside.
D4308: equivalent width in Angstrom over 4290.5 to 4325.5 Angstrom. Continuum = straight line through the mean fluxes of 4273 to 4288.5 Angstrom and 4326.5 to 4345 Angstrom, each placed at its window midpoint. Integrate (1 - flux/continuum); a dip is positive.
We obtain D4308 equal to 5.7 Angstrom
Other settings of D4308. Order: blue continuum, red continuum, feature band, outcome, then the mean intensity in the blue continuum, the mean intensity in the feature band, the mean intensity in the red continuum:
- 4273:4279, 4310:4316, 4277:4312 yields 3.9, 28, 24.2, 26.3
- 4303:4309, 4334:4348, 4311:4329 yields -3.0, 20.1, 28.3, 30.5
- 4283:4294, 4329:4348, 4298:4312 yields 3.3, 26.4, 21.4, 31.1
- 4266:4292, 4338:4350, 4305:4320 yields 2.5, 27.3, 24.1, 30.4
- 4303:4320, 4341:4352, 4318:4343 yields -2.6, 23.8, 30.4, 30.7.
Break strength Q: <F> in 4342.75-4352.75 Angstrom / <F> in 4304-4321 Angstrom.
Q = 1.28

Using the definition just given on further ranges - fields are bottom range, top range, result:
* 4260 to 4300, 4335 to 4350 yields 1.12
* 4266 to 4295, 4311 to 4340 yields 1.08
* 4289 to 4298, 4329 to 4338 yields 1.30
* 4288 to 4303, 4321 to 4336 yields 1.29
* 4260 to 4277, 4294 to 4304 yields 0.76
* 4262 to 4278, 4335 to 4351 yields 1.03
